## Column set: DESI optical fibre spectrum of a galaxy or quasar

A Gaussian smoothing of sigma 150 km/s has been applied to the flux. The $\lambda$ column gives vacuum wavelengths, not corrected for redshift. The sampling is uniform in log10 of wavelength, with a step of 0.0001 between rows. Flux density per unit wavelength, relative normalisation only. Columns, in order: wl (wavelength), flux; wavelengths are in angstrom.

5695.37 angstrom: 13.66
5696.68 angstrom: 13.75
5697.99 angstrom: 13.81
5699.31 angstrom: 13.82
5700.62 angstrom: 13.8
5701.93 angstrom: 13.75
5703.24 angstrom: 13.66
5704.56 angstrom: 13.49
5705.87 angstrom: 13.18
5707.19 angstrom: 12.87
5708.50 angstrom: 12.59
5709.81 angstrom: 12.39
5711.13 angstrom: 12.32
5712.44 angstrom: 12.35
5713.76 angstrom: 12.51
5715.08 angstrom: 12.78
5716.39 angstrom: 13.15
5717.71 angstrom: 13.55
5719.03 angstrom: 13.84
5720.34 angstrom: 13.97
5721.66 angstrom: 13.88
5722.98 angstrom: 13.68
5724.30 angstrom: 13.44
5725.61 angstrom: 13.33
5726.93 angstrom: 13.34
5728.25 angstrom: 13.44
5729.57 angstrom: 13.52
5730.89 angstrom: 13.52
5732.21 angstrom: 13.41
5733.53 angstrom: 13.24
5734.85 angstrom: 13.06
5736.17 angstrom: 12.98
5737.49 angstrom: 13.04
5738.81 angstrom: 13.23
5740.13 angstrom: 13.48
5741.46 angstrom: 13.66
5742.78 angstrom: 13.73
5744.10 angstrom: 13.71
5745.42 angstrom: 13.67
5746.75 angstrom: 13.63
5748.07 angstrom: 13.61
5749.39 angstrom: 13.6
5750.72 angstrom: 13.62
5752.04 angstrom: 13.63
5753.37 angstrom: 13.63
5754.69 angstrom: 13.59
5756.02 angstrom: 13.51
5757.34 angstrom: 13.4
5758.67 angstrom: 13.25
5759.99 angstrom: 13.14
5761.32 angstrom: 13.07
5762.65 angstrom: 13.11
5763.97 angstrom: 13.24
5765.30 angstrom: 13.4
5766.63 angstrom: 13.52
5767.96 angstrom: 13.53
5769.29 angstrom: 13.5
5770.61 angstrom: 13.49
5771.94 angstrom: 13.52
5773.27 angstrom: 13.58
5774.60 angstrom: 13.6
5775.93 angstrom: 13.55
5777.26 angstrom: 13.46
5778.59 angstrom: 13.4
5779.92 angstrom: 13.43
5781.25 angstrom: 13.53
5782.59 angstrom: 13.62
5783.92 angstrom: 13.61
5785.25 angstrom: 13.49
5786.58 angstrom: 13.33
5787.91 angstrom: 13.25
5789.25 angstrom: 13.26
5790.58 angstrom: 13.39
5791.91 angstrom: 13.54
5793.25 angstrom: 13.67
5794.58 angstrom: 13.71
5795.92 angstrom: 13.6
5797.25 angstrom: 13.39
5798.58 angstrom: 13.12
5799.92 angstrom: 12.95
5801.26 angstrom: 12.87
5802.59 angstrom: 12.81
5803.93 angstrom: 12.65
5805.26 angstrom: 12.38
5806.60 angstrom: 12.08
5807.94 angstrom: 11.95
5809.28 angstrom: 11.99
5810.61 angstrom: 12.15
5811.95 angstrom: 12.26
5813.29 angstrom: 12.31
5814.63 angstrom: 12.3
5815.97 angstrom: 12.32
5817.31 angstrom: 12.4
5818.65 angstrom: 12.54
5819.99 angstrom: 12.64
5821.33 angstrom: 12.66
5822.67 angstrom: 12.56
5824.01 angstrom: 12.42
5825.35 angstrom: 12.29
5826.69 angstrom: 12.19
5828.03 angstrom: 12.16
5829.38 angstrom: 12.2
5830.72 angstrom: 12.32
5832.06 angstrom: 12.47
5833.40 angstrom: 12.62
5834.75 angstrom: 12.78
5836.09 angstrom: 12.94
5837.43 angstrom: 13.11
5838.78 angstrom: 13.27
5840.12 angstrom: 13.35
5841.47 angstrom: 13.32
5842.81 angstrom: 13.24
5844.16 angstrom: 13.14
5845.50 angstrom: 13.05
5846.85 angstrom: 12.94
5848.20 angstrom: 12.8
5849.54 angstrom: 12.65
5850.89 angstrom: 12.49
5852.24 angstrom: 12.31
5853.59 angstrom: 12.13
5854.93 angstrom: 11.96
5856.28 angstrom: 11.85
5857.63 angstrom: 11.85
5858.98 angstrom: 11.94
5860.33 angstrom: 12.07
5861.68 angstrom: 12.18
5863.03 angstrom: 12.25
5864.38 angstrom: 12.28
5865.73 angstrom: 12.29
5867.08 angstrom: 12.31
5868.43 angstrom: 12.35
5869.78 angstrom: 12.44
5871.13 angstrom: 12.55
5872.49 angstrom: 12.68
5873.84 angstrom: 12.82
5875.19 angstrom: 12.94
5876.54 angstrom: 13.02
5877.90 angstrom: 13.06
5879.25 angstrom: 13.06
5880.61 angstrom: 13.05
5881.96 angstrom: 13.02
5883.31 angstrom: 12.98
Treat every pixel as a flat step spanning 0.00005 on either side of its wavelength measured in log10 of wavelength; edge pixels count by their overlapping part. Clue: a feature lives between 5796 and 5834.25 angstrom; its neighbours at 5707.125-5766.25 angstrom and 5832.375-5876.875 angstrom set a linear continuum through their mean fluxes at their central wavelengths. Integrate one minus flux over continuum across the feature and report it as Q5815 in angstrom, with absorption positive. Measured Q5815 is 1.1 angstrom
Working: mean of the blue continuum 13.3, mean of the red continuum 12.6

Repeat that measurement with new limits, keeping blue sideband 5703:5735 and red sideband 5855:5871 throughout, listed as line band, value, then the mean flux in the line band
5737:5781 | -1.87 angstrom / 13.5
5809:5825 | 0.15 angstrom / 12.4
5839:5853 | -0.73 angstrom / 12.9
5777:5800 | -1.32 angstrom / 13.4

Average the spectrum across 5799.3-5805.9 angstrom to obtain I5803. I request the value 12.7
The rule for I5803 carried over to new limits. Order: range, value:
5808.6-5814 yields 12.2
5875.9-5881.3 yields 13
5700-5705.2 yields 13.7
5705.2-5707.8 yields 13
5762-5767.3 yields 13.3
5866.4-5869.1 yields 12.3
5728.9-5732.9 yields 13.5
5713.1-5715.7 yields 12.6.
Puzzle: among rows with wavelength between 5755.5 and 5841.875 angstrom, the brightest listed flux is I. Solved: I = 13.71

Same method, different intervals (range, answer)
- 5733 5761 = 13.73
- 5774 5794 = 13.67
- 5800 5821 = 12.87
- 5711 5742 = 13.97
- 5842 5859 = 13.24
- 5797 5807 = 13.39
